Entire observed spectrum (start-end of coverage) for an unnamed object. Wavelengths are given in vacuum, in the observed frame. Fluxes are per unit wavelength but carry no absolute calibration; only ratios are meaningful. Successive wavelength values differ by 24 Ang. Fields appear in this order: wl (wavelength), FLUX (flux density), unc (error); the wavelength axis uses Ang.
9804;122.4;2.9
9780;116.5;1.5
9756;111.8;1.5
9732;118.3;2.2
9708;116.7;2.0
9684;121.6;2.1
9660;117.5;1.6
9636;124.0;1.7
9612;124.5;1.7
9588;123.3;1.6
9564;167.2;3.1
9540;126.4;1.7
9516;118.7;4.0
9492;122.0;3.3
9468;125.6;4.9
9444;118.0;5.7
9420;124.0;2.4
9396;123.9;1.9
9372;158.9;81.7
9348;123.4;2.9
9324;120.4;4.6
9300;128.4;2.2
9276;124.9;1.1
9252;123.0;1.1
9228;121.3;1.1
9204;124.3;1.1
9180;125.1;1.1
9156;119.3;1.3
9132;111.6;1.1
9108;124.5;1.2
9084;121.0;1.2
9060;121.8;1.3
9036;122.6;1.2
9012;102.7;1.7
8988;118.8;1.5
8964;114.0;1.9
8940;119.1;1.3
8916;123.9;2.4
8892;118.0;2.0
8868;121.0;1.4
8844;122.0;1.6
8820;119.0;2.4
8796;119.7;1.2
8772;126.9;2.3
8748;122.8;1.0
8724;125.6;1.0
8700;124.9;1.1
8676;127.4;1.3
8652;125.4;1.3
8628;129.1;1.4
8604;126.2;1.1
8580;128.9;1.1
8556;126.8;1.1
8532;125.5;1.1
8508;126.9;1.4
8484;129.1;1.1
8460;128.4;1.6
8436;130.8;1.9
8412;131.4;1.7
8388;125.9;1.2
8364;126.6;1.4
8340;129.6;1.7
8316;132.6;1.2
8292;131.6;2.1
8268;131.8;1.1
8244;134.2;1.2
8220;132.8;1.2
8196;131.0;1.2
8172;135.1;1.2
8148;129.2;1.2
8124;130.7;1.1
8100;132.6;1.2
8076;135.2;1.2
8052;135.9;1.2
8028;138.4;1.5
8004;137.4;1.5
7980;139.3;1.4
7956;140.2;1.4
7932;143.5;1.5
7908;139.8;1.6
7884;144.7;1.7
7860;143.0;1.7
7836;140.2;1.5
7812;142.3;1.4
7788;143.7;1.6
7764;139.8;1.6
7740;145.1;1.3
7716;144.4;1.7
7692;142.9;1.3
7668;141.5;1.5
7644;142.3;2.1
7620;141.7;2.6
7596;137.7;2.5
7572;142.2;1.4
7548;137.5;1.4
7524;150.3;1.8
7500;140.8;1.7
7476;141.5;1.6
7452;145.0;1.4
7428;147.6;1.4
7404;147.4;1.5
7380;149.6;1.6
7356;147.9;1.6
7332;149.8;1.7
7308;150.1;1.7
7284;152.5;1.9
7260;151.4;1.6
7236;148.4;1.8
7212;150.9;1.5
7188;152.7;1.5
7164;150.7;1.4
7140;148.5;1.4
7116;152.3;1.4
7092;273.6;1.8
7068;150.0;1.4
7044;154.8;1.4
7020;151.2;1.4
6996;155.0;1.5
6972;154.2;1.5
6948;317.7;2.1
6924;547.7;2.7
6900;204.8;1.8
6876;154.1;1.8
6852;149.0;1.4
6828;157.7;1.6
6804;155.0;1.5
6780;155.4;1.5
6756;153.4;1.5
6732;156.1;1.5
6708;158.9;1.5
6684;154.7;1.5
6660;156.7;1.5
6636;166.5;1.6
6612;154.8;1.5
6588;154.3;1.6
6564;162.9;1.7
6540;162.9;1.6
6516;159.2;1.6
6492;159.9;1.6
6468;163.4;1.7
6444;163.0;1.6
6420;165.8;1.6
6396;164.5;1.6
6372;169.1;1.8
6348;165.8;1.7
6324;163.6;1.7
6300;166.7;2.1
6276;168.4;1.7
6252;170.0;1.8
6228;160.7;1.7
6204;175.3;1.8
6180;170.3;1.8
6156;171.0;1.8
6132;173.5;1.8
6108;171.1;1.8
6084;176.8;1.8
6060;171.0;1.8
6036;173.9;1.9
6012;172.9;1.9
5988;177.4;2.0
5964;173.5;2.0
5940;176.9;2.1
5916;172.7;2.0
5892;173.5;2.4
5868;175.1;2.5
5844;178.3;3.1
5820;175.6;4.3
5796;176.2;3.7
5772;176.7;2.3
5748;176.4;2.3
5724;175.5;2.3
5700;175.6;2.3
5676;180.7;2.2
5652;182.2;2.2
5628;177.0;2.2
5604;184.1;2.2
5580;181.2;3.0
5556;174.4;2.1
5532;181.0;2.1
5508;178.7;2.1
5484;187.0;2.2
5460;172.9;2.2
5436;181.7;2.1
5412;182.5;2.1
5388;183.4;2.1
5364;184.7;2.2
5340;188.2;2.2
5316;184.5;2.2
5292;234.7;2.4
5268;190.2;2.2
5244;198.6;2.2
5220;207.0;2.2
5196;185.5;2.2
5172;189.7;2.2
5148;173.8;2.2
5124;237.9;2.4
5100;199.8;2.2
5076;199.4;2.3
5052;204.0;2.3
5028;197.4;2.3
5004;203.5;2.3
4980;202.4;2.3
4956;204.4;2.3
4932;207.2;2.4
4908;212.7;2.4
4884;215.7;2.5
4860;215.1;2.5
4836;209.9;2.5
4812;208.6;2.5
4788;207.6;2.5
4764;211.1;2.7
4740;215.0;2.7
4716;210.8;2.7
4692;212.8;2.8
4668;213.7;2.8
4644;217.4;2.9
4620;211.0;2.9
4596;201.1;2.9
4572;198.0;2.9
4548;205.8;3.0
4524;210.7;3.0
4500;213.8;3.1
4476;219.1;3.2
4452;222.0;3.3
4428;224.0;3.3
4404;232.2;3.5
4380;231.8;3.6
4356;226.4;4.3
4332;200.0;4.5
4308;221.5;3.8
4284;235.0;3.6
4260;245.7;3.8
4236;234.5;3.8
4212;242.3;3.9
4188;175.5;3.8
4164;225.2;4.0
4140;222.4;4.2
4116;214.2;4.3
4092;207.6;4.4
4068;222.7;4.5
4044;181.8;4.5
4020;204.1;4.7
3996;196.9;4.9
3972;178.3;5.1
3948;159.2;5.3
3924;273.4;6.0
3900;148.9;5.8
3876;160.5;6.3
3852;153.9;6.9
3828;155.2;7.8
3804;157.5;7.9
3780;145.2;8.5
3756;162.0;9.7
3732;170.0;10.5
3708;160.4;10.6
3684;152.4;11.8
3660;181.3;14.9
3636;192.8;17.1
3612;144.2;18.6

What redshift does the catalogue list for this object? 0.05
